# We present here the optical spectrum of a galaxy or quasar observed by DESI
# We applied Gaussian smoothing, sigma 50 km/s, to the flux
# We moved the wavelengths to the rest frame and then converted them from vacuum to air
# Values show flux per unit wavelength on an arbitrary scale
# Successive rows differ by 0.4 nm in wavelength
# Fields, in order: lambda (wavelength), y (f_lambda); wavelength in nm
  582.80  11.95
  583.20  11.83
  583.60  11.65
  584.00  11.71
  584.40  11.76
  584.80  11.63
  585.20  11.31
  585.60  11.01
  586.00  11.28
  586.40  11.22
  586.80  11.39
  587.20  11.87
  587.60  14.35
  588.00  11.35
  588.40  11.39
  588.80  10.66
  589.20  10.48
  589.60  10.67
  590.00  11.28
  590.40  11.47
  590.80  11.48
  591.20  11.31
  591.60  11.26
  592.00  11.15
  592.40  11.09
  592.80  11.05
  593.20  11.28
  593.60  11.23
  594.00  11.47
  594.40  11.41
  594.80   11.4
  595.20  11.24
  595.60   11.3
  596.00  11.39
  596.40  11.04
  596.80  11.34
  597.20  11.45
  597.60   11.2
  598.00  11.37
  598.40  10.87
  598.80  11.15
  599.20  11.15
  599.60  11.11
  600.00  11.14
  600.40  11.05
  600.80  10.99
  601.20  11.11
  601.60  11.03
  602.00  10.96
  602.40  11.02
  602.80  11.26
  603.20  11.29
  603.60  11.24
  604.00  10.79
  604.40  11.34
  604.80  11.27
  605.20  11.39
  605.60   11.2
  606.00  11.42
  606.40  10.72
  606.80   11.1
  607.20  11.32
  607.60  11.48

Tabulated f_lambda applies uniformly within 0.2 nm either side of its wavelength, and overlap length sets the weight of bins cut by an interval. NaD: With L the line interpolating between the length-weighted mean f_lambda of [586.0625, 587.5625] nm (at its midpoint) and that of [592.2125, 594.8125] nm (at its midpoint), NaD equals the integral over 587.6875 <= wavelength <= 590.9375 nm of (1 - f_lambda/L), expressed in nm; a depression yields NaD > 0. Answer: 0.11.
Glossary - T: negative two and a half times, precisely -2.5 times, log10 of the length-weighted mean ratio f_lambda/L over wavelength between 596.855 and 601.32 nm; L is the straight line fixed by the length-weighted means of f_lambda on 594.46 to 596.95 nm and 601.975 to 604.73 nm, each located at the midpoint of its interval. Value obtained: 0.01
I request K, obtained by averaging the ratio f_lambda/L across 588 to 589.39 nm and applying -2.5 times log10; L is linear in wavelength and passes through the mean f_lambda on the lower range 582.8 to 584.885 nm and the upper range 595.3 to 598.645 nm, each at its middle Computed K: 0.062 mag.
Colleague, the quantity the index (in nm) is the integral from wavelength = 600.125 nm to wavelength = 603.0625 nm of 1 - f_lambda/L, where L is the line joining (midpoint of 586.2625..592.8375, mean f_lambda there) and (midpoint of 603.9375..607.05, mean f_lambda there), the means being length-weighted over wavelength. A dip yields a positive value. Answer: 0.042 nm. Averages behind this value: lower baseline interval 11.4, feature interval 11.1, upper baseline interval 11.2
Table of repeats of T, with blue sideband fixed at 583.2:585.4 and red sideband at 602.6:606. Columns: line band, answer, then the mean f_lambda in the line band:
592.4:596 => 0.01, 11.3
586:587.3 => 0.01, 11.4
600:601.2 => 0.02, 11.1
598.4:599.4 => 0.02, 11.1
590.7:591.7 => 0.01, 11.3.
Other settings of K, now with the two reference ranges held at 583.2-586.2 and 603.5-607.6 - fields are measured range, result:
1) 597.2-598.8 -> 0.01 mag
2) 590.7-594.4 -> 0.01 mag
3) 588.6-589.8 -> 0.08 mag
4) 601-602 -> 0.02 mag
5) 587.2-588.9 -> -0.05 mag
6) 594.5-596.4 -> 0.00 mag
